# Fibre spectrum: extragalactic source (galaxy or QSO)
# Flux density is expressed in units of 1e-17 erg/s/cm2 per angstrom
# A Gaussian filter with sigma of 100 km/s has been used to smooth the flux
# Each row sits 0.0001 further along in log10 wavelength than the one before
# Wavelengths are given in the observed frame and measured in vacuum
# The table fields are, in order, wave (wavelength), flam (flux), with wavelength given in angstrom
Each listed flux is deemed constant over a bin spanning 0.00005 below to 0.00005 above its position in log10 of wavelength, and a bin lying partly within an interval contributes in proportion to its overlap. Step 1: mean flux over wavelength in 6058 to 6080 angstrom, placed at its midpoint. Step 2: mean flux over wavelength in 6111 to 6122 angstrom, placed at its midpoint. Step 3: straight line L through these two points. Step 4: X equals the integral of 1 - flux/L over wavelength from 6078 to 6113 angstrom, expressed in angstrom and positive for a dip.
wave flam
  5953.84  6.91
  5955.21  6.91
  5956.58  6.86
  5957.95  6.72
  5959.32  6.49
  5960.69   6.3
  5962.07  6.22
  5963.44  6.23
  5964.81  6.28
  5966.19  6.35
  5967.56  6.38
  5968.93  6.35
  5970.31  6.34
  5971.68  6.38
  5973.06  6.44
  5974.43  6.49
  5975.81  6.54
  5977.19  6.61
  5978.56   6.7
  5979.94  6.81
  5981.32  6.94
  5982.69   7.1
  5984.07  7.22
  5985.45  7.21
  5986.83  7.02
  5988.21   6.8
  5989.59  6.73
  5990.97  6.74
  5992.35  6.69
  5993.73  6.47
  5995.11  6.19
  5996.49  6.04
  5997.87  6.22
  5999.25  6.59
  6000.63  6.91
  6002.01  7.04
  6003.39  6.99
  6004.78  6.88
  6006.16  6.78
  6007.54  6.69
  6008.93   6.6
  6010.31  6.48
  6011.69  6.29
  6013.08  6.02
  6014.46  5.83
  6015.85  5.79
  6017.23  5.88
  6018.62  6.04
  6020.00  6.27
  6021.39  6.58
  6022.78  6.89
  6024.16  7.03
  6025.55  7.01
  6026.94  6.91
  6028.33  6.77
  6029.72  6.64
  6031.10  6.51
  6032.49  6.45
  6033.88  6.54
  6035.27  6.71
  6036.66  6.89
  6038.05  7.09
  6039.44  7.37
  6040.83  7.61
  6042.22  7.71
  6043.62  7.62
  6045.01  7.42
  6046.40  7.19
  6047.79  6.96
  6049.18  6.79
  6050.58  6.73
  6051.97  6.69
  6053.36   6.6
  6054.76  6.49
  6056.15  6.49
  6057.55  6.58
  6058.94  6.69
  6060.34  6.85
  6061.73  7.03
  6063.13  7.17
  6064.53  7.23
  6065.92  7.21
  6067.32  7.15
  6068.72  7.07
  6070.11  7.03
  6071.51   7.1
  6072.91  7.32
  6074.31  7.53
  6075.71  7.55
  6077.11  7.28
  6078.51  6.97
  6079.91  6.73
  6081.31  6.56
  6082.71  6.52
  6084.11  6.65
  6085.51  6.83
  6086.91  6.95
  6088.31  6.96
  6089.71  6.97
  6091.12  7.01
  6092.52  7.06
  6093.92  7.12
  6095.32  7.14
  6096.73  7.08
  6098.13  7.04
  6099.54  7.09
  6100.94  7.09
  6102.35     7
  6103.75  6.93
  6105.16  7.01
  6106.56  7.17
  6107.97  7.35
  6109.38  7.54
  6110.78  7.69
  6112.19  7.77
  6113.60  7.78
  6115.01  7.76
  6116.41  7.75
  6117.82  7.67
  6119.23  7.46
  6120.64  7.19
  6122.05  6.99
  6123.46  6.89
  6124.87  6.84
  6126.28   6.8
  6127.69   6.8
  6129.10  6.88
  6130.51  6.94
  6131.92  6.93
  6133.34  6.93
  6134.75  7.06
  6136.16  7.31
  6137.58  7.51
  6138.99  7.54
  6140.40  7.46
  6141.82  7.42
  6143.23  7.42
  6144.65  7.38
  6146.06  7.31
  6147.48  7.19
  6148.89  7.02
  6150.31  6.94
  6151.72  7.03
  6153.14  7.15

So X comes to 1.6 angstrom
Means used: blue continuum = 7.12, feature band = 7.05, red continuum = 7.59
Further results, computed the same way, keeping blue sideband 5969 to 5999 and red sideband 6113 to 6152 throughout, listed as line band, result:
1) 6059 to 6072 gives -0.2 angstrom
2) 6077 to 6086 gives 0.3 angstrom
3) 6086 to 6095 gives 0.1 angstrom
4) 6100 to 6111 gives -0.1 angstrom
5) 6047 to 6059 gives 0.4 angstrom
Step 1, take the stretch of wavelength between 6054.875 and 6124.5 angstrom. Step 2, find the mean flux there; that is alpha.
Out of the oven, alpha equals 7.12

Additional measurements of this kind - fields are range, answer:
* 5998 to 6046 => 6.73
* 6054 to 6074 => 6.97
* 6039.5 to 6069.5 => 7.02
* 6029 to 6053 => 6.99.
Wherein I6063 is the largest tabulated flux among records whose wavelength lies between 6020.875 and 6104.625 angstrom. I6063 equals 7.71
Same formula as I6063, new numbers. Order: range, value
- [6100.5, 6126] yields 7.78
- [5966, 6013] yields 7.22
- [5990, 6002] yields 6.91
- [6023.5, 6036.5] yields 7.03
